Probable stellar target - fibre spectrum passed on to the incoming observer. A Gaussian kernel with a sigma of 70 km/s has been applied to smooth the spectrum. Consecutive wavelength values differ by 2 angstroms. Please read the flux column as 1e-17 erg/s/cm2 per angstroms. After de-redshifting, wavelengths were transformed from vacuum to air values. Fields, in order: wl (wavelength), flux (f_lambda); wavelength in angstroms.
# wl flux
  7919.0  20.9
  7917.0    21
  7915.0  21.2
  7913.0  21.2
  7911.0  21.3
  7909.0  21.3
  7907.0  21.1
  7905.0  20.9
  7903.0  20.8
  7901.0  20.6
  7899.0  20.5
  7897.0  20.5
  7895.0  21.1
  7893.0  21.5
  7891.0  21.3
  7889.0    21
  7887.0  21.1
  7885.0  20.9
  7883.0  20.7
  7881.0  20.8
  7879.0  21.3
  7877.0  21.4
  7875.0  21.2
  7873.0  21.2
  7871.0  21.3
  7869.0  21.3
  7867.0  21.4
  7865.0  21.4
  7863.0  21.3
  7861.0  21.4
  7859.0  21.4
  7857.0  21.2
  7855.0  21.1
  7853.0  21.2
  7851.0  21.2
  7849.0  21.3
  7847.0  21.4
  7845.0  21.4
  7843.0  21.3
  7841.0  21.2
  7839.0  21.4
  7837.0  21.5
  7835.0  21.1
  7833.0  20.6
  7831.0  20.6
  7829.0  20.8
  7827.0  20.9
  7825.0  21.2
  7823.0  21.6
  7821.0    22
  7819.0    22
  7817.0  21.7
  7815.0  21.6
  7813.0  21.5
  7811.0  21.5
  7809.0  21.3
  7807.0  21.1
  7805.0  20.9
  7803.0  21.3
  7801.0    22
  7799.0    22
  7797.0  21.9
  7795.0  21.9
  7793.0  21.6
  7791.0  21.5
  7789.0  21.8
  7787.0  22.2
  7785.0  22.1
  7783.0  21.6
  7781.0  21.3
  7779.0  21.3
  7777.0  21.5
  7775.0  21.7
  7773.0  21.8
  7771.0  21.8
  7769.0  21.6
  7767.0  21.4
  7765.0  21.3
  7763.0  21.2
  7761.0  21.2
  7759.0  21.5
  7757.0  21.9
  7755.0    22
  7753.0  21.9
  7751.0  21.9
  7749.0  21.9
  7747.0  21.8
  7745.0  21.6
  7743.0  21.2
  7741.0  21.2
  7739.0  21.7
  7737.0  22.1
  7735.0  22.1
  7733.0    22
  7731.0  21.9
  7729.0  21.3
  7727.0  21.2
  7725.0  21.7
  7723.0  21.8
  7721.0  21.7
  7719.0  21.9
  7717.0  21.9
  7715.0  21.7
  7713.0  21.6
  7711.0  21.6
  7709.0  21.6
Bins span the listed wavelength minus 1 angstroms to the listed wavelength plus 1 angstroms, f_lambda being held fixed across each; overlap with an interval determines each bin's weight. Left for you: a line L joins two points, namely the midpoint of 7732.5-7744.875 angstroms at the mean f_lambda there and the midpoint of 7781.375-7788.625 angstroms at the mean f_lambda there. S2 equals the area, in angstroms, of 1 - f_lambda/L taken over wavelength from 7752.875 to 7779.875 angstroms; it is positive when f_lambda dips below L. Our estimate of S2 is 0.3 angstroms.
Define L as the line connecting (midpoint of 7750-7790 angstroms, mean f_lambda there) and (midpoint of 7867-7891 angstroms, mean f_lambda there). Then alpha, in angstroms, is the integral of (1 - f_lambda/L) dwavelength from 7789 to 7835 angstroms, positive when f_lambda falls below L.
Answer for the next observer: 0.04 angstroms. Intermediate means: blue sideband 21.6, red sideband 21.1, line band 21.4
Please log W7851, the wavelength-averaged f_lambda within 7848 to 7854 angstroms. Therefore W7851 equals 21.2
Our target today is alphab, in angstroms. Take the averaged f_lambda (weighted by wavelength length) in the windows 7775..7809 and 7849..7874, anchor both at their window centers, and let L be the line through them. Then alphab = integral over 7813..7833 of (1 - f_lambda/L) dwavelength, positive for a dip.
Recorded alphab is 0.1 angstroms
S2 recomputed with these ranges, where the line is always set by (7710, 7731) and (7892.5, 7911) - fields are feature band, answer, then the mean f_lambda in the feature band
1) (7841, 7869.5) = -0.3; 21.3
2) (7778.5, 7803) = -0.4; 21.8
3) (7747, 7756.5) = -0.2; 21.9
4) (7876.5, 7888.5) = 0.0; 21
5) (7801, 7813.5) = 0.0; 21.3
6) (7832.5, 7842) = 0.0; 21.2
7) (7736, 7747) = 0.0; 21.6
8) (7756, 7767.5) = 0.0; 21.4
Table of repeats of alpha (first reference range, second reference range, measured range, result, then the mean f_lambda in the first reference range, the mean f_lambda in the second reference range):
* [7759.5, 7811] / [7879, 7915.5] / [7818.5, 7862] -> 0.1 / 21.6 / 21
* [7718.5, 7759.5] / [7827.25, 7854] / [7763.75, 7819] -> -0.5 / 21.7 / 21.1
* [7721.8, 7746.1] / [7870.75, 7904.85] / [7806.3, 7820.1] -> -0.1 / 21.7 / 21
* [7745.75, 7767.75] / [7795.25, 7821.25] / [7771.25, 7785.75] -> 0.0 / 21.6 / 21.6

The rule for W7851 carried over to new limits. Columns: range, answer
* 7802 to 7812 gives 21.2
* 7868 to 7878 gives 21.3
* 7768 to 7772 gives 21.7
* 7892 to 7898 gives 21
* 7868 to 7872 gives 21.3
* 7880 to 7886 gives 20.8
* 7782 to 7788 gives 22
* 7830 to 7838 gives 21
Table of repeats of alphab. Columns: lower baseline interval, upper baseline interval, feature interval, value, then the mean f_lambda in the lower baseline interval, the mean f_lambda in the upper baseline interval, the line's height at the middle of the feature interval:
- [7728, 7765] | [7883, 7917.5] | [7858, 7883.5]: -0.1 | 21.7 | 21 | 21.1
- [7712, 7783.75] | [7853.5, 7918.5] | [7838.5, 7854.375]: 0.0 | 21.6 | 21.1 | 21.3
